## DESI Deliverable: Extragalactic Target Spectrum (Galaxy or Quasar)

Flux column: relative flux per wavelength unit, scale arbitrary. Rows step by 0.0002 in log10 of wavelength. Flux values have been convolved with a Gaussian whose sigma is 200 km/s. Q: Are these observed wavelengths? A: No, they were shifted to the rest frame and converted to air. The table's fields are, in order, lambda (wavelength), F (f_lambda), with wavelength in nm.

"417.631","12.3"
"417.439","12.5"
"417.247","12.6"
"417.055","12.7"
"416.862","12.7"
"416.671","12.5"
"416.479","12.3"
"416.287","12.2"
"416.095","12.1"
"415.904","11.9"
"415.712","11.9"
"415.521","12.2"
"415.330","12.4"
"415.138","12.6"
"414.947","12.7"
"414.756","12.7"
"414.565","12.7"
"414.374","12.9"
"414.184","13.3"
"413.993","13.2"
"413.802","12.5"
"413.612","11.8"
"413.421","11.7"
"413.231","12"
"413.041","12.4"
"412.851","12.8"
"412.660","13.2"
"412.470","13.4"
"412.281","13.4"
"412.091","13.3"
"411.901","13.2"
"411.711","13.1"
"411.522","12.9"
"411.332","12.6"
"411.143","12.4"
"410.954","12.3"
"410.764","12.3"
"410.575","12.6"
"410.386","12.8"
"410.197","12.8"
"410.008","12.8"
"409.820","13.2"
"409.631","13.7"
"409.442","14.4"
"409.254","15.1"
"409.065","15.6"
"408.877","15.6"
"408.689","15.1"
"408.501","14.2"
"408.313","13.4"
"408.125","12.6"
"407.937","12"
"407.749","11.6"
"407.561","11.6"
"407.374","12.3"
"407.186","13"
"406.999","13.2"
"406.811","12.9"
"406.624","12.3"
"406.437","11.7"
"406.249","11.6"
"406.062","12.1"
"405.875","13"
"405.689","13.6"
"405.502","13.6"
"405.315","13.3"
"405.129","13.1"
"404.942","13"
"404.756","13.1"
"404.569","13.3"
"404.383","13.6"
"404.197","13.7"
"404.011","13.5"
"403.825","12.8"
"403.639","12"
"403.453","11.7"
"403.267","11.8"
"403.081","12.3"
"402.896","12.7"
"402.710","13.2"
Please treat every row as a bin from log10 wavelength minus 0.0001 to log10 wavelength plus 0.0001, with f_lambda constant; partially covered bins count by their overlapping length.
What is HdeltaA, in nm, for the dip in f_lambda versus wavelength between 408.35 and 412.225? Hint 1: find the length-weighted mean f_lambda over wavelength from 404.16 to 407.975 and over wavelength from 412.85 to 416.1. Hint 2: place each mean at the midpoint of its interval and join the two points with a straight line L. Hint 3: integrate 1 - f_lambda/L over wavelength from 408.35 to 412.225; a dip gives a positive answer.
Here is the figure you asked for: -0.28 nm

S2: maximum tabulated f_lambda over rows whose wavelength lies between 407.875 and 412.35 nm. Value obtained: 15.6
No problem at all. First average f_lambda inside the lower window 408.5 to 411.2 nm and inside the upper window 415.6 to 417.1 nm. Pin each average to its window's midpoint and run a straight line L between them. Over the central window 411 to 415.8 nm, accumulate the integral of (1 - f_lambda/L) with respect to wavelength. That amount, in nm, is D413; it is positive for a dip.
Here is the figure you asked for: 0.08 nm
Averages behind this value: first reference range 13.7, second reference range 12.3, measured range 12.7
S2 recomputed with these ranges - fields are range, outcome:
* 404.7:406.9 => 13.6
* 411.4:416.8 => 13.4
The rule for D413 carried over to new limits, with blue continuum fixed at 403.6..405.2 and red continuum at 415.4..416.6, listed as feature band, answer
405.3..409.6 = -0.11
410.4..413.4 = -0.07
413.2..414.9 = -0.04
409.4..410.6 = -0.05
